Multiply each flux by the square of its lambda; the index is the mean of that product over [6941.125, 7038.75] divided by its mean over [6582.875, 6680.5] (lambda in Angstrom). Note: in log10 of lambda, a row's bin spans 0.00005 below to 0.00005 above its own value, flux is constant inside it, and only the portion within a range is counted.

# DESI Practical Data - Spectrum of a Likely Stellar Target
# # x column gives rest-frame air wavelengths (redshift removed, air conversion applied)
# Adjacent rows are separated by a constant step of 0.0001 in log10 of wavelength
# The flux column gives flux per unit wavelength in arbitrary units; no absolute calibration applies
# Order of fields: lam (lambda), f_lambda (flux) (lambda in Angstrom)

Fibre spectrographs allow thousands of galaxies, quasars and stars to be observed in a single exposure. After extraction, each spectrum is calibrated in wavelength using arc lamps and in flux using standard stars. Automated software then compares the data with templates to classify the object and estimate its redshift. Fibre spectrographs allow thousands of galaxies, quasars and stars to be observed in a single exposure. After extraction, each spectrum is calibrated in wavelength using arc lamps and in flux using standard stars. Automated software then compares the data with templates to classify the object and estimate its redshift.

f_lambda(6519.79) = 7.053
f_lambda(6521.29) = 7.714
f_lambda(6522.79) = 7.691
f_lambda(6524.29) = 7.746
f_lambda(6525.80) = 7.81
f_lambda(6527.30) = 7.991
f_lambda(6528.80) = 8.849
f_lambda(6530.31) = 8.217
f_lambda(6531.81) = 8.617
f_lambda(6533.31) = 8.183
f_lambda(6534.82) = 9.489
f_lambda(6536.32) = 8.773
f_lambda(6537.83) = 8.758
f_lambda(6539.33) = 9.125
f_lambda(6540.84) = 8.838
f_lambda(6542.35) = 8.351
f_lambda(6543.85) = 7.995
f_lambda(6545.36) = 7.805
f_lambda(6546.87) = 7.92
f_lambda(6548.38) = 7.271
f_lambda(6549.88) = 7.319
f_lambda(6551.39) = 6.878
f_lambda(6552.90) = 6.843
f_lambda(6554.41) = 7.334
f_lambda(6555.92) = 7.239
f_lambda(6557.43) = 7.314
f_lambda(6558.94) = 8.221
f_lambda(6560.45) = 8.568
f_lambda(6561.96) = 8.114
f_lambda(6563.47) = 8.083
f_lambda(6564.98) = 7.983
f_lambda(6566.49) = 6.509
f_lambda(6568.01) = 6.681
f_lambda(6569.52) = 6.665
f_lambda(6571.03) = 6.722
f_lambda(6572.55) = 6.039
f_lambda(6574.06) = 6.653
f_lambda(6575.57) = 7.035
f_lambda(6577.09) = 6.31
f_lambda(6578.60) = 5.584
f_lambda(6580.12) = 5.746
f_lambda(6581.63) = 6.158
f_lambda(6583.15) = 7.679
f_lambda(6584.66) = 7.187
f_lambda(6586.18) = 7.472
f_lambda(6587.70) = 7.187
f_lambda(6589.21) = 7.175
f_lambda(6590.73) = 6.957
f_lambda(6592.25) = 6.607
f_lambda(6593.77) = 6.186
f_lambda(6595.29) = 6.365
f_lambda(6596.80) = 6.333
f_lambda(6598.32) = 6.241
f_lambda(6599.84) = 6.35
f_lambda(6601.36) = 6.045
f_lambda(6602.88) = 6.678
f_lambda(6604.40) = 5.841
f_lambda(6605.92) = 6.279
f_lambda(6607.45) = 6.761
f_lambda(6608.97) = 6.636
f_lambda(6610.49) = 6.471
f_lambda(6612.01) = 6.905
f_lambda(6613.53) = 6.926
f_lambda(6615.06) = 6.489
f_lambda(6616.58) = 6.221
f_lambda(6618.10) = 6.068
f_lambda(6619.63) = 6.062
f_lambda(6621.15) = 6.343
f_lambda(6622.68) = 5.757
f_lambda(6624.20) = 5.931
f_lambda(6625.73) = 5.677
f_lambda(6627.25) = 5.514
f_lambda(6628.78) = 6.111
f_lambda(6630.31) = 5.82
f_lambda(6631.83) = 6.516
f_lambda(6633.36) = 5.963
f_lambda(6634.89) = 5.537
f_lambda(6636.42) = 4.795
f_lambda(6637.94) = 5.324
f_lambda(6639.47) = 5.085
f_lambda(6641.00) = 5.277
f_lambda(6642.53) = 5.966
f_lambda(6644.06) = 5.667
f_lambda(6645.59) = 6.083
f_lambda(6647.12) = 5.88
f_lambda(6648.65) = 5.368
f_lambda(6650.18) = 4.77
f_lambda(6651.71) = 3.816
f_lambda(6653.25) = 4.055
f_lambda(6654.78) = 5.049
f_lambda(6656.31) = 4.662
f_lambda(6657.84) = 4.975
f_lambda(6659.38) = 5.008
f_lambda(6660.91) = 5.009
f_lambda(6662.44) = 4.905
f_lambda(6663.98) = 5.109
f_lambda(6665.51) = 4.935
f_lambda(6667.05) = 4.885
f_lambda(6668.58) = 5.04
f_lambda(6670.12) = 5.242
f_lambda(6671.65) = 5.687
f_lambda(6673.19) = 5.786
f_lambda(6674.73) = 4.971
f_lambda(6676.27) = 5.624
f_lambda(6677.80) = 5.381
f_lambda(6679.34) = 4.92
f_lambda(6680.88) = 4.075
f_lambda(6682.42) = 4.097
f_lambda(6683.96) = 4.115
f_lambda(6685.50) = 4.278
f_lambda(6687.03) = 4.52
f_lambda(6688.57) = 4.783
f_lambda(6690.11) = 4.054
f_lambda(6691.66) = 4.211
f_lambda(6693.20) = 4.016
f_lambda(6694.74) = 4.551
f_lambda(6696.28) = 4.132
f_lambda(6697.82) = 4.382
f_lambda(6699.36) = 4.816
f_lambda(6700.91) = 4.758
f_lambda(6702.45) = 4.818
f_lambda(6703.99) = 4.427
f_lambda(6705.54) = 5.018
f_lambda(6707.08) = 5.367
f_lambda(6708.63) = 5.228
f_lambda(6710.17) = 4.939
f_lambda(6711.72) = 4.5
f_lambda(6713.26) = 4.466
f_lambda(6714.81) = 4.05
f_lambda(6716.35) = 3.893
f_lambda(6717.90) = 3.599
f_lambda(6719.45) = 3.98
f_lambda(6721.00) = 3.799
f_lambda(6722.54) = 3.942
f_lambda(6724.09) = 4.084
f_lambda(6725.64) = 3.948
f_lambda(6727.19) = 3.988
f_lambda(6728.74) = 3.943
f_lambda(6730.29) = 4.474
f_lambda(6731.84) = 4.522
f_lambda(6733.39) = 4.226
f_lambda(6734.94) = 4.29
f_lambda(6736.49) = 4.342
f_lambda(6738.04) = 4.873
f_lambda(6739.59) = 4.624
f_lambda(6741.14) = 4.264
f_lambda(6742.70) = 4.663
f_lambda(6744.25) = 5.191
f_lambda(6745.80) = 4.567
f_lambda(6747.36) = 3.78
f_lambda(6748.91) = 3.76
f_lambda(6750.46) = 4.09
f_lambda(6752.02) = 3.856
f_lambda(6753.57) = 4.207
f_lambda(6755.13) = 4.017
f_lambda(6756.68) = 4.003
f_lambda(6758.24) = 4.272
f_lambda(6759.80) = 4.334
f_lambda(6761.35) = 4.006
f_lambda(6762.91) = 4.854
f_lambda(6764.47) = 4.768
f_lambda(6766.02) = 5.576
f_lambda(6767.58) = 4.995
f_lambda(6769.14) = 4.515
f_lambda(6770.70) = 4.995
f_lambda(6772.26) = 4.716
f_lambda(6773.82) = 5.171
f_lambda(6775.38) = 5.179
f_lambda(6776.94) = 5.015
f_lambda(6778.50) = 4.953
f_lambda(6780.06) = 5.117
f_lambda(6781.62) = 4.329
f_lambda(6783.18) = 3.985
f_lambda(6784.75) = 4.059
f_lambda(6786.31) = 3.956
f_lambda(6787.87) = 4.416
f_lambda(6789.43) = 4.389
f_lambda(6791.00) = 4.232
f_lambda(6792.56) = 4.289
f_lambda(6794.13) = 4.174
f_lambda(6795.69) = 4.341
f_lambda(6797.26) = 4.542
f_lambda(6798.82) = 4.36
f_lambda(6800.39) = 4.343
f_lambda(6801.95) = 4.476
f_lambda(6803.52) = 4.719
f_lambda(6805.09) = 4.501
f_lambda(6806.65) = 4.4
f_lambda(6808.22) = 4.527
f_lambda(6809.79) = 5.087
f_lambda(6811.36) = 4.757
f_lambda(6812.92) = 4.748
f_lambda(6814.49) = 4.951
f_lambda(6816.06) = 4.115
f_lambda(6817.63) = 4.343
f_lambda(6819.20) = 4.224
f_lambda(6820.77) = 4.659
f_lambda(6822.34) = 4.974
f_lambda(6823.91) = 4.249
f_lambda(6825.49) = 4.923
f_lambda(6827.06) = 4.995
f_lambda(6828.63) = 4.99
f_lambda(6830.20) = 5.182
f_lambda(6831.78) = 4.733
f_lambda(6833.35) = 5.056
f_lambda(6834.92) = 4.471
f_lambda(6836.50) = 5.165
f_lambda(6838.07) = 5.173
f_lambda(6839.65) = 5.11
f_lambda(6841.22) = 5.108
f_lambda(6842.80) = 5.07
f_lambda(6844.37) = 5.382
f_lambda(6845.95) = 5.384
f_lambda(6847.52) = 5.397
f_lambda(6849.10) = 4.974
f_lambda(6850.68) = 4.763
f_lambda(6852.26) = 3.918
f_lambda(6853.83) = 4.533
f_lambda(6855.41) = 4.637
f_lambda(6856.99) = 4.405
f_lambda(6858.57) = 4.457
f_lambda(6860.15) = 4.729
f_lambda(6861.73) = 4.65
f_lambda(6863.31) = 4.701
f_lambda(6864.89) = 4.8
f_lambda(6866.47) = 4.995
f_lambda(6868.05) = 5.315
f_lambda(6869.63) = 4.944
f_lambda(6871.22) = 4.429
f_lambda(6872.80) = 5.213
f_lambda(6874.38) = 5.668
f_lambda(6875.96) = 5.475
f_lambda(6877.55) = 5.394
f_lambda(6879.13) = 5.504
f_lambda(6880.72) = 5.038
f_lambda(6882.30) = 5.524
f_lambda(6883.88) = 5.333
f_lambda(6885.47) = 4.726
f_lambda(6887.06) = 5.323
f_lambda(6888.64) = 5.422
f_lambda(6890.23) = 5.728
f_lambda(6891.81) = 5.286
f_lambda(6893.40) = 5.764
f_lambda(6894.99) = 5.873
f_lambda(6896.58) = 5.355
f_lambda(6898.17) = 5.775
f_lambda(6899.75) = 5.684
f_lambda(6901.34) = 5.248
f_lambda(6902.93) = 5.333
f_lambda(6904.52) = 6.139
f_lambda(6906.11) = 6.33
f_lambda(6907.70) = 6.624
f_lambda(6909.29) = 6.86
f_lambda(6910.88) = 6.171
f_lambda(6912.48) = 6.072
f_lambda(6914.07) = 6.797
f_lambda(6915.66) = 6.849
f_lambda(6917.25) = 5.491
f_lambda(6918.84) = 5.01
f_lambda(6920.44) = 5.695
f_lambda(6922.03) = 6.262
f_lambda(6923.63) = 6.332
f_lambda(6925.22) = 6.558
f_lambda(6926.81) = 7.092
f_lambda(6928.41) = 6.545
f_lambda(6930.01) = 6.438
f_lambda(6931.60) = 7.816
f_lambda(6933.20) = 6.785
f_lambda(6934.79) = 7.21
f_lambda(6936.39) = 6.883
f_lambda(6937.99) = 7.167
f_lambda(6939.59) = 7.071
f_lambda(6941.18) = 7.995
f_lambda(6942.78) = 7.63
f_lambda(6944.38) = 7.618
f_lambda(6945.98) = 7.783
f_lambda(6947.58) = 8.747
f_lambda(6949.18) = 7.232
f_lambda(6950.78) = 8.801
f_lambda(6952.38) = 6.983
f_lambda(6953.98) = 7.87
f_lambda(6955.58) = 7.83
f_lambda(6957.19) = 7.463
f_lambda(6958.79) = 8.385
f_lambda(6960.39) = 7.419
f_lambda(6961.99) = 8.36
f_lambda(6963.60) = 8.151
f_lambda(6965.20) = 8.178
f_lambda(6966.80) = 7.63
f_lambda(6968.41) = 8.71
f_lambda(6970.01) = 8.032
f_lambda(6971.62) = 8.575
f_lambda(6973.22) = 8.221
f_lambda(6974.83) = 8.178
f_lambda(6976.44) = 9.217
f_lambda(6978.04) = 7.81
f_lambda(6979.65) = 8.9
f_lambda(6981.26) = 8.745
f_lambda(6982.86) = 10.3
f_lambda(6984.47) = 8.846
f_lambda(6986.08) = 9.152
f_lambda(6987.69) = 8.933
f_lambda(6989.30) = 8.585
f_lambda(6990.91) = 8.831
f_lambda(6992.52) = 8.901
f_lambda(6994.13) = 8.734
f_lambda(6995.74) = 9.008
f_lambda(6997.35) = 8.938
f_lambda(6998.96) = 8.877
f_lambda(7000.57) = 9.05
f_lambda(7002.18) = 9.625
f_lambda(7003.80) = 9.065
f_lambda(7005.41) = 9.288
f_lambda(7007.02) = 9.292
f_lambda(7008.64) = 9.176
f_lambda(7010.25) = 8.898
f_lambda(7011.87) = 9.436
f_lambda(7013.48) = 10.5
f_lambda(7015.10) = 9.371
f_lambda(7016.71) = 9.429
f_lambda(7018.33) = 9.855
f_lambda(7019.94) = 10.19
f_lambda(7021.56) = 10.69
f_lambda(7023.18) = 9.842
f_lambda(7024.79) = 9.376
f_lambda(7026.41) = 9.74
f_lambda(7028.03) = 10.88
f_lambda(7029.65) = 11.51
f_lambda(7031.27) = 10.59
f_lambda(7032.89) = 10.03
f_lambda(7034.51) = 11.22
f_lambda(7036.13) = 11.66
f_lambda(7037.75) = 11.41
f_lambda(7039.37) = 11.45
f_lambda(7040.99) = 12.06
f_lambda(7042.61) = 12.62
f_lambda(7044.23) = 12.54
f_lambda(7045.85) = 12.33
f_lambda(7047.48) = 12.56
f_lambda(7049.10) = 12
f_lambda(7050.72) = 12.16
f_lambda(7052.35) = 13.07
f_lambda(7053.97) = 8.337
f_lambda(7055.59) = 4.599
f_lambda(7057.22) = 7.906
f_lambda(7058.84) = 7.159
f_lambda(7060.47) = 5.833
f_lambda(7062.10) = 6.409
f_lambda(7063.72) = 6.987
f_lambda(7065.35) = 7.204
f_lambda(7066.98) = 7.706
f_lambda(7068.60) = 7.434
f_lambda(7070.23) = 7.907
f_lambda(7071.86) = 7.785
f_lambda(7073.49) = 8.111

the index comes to 1.7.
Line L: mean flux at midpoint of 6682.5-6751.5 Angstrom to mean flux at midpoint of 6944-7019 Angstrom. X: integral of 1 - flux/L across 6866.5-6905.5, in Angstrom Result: 9.4 Angstrom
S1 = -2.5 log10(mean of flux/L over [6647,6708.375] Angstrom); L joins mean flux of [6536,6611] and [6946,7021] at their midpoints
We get 0.49 mag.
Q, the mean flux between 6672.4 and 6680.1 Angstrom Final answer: 5.33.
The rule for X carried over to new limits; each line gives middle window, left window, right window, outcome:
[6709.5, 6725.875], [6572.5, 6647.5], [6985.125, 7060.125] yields 7.04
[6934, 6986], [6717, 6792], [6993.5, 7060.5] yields 3.59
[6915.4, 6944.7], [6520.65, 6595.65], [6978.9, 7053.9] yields 8.83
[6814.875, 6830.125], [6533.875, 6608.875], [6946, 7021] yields 6.53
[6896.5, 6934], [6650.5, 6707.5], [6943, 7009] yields 7.31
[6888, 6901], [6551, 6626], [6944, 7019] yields 4.16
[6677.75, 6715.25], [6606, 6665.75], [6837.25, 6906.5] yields 6.62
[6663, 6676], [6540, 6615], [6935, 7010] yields 3.72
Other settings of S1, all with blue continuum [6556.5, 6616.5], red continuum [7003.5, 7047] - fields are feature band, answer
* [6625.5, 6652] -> 0.29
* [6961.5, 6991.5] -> 0.17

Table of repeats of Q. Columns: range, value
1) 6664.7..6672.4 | 5.16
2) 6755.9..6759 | 4.14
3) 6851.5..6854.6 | 4.24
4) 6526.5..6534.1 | 8.37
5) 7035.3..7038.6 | 11.5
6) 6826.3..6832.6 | 4.98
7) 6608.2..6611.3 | 6.57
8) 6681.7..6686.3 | 4.17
